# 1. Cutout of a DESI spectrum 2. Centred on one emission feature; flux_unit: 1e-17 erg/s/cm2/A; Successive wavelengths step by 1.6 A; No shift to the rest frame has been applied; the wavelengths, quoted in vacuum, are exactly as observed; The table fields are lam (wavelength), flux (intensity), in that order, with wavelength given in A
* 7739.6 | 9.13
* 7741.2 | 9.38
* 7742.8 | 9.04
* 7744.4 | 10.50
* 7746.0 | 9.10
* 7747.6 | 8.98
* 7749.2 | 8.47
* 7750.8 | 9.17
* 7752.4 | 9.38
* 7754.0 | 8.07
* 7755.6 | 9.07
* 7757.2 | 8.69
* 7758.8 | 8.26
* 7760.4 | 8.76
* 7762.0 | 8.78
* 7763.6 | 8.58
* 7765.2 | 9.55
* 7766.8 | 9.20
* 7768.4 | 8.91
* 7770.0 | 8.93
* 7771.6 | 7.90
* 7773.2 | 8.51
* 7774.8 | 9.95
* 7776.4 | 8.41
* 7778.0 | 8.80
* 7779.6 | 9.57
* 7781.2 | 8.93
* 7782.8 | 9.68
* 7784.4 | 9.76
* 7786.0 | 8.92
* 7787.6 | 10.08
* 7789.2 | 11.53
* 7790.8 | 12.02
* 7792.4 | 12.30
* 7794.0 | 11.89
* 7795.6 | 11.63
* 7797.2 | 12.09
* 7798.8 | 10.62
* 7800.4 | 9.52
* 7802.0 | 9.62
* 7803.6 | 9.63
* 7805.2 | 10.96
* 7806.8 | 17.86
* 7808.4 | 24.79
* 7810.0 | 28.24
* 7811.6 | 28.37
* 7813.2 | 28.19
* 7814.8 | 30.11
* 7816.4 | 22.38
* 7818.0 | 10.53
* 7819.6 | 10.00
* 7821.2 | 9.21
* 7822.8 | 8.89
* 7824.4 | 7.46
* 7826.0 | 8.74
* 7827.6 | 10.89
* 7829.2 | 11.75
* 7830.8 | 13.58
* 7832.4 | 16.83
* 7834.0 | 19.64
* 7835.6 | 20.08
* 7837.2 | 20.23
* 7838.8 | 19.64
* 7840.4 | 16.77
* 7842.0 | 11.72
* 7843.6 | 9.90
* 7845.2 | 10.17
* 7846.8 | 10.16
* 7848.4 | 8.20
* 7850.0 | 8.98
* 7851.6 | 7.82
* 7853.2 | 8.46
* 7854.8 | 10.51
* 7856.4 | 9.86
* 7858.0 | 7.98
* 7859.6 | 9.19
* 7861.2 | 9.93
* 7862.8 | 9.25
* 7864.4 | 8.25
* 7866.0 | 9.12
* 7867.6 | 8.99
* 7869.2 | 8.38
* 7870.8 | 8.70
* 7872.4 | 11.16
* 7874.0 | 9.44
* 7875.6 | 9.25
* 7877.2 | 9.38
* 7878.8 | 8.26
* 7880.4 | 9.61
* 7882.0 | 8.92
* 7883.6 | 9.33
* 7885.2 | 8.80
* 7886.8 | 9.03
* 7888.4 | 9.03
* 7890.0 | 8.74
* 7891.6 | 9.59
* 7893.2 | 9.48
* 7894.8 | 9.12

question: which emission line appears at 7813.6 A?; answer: H-alpha 6563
